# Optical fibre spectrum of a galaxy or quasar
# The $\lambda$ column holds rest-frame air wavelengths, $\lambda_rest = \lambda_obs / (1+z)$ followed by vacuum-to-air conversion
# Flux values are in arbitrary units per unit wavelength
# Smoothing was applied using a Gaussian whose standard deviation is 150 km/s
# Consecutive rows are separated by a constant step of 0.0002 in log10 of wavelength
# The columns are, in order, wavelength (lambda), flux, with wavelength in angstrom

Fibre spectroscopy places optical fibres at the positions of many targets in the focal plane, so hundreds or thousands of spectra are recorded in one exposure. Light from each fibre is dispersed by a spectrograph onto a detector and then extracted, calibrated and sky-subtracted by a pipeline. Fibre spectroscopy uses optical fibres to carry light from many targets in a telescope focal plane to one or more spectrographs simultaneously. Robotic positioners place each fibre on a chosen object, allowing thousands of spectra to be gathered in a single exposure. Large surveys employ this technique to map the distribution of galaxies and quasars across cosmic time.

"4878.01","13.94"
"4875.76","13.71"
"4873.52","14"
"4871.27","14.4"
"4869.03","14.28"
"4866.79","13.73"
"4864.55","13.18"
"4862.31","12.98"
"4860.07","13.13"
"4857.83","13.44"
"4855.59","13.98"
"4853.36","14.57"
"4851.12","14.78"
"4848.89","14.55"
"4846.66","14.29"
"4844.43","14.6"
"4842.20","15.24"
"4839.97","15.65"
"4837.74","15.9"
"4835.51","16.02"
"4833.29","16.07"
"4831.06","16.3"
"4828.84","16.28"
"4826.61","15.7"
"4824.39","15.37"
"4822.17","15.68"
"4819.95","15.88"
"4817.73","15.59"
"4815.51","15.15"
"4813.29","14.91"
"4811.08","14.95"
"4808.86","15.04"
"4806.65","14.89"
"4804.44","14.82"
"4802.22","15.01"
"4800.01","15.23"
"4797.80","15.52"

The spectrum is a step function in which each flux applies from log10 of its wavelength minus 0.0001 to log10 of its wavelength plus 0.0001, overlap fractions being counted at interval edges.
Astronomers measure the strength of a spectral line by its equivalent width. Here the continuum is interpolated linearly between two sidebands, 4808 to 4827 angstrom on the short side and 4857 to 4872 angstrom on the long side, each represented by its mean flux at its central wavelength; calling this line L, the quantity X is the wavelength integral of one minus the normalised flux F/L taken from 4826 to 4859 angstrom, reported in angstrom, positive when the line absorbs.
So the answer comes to -1.7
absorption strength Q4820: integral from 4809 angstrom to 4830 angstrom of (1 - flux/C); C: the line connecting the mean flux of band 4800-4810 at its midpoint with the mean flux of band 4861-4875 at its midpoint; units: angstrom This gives -1.1 angstrom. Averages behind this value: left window 15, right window 13.8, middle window 15.5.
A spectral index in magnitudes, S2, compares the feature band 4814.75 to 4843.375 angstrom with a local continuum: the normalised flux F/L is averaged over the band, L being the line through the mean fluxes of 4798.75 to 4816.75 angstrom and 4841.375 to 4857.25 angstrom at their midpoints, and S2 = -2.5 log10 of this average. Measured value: -0.07 mag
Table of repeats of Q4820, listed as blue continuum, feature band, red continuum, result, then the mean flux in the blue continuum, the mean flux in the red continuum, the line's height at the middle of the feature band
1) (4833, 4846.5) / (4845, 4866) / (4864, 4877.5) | 1.1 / 15.5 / 13.9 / 14.7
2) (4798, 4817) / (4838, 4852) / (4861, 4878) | -0.6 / 15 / 13.8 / 14.3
